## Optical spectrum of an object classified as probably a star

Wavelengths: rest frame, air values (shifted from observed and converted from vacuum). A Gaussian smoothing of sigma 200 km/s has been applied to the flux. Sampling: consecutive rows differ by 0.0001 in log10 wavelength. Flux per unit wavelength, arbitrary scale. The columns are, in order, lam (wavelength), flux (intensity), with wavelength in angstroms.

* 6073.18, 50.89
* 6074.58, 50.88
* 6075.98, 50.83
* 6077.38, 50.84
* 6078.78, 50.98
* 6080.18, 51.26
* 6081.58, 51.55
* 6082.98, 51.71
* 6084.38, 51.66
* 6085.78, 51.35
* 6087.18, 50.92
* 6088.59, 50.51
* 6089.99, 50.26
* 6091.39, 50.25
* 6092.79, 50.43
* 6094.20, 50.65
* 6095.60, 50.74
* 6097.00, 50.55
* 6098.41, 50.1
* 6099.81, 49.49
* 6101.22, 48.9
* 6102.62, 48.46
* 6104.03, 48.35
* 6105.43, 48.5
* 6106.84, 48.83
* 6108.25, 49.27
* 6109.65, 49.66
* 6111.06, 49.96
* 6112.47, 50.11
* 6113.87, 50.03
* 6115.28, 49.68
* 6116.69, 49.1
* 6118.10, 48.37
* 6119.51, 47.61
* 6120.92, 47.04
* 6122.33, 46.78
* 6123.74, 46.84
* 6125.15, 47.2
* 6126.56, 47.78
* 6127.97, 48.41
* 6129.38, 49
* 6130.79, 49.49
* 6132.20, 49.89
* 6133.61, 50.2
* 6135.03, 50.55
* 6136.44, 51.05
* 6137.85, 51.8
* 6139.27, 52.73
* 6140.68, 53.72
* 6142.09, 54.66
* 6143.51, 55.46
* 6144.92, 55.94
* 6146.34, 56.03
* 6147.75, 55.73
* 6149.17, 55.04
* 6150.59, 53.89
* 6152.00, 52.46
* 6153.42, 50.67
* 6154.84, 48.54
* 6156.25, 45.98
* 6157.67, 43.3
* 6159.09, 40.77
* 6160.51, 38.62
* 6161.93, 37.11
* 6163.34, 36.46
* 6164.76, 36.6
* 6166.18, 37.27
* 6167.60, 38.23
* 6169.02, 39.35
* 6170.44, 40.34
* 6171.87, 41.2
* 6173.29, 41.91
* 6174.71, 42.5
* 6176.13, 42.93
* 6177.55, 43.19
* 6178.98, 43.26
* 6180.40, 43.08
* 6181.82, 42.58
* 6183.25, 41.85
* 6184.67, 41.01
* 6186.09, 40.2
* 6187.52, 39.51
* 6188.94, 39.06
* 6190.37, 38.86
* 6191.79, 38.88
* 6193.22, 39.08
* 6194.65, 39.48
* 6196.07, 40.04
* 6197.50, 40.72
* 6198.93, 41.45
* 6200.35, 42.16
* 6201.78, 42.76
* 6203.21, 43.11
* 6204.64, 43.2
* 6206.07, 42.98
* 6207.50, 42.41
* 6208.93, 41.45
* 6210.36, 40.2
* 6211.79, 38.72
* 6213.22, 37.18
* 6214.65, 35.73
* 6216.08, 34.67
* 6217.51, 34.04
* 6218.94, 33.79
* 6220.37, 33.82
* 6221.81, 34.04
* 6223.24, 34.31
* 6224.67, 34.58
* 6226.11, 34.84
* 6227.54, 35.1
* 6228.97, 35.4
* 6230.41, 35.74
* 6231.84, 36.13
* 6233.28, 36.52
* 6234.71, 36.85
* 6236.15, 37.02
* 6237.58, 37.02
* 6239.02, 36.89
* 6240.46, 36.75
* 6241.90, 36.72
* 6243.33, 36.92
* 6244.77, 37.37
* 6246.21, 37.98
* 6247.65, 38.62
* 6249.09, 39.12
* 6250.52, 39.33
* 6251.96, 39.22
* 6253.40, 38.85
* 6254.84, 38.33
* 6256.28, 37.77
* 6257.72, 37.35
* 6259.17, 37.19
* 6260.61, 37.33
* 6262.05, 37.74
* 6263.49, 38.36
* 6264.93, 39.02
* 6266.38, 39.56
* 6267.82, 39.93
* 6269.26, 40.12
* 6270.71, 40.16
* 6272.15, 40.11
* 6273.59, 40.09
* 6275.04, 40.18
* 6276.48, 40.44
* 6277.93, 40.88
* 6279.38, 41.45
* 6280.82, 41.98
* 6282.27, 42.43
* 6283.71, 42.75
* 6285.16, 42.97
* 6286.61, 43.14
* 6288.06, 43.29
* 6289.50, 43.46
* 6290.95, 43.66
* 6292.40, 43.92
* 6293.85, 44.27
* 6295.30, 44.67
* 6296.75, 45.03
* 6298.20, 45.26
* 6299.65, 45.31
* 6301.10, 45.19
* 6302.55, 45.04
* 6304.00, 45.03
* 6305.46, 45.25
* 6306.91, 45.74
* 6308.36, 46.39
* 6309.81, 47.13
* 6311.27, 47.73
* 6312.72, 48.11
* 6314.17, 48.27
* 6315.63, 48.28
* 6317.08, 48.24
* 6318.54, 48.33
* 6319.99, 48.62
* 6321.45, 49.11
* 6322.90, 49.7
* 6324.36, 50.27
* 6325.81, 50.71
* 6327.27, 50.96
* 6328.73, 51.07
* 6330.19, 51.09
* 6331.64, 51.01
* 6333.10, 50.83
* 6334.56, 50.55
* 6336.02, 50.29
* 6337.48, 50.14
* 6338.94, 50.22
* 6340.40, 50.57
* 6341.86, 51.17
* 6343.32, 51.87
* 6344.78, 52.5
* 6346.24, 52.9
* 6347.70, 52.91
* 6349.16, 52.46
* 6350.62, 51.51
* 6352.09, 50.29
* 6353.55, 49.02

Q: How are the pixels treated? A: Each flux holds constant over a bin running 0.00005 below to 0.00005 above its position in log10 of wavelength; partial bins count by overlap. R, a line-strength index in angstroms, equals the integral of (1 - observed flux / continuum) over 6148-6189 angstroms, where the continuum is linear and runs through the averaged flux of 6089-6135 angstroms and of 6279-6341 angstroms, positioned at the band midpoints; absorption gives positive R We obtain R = 4.80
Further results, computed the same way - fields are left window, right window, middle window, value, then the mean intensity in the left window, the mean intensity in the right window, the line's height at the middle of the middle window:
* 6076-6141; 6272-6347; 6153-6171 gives 3.0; 49.8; 46.8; 49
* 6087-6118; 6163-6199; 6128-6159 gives -4.6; 49.7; 40.4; 44.8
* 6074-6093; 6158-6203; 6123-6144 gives -2.3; 51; 40.4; 45.5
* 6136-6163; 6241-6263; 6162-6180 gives 2.7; 50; 38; 47.5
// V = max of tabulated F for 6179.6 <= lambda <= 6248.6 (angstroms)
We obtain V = 43.2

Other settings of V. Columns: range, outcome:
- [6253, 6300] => 45.31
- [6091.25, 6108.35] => 50.74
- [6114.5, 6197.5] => 56.03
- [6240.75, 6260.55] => 39.33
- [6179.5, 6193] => 43.08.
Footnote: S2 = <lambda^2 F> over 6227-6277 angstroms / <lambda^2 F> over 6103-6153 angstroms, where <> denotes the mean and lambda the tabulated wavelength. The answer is 0.8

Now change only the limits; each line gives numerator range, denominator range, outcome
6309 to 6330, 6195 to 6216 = 1.25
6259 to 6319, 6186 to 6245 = 1.17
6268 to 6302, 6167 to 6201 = 1.08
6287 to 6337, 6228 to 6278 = 1.27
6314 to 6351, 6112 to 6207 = 1.18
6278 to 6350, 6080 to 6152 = 1.00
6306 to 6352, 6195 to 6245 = 1.37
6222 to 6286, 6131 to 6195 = 0.87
